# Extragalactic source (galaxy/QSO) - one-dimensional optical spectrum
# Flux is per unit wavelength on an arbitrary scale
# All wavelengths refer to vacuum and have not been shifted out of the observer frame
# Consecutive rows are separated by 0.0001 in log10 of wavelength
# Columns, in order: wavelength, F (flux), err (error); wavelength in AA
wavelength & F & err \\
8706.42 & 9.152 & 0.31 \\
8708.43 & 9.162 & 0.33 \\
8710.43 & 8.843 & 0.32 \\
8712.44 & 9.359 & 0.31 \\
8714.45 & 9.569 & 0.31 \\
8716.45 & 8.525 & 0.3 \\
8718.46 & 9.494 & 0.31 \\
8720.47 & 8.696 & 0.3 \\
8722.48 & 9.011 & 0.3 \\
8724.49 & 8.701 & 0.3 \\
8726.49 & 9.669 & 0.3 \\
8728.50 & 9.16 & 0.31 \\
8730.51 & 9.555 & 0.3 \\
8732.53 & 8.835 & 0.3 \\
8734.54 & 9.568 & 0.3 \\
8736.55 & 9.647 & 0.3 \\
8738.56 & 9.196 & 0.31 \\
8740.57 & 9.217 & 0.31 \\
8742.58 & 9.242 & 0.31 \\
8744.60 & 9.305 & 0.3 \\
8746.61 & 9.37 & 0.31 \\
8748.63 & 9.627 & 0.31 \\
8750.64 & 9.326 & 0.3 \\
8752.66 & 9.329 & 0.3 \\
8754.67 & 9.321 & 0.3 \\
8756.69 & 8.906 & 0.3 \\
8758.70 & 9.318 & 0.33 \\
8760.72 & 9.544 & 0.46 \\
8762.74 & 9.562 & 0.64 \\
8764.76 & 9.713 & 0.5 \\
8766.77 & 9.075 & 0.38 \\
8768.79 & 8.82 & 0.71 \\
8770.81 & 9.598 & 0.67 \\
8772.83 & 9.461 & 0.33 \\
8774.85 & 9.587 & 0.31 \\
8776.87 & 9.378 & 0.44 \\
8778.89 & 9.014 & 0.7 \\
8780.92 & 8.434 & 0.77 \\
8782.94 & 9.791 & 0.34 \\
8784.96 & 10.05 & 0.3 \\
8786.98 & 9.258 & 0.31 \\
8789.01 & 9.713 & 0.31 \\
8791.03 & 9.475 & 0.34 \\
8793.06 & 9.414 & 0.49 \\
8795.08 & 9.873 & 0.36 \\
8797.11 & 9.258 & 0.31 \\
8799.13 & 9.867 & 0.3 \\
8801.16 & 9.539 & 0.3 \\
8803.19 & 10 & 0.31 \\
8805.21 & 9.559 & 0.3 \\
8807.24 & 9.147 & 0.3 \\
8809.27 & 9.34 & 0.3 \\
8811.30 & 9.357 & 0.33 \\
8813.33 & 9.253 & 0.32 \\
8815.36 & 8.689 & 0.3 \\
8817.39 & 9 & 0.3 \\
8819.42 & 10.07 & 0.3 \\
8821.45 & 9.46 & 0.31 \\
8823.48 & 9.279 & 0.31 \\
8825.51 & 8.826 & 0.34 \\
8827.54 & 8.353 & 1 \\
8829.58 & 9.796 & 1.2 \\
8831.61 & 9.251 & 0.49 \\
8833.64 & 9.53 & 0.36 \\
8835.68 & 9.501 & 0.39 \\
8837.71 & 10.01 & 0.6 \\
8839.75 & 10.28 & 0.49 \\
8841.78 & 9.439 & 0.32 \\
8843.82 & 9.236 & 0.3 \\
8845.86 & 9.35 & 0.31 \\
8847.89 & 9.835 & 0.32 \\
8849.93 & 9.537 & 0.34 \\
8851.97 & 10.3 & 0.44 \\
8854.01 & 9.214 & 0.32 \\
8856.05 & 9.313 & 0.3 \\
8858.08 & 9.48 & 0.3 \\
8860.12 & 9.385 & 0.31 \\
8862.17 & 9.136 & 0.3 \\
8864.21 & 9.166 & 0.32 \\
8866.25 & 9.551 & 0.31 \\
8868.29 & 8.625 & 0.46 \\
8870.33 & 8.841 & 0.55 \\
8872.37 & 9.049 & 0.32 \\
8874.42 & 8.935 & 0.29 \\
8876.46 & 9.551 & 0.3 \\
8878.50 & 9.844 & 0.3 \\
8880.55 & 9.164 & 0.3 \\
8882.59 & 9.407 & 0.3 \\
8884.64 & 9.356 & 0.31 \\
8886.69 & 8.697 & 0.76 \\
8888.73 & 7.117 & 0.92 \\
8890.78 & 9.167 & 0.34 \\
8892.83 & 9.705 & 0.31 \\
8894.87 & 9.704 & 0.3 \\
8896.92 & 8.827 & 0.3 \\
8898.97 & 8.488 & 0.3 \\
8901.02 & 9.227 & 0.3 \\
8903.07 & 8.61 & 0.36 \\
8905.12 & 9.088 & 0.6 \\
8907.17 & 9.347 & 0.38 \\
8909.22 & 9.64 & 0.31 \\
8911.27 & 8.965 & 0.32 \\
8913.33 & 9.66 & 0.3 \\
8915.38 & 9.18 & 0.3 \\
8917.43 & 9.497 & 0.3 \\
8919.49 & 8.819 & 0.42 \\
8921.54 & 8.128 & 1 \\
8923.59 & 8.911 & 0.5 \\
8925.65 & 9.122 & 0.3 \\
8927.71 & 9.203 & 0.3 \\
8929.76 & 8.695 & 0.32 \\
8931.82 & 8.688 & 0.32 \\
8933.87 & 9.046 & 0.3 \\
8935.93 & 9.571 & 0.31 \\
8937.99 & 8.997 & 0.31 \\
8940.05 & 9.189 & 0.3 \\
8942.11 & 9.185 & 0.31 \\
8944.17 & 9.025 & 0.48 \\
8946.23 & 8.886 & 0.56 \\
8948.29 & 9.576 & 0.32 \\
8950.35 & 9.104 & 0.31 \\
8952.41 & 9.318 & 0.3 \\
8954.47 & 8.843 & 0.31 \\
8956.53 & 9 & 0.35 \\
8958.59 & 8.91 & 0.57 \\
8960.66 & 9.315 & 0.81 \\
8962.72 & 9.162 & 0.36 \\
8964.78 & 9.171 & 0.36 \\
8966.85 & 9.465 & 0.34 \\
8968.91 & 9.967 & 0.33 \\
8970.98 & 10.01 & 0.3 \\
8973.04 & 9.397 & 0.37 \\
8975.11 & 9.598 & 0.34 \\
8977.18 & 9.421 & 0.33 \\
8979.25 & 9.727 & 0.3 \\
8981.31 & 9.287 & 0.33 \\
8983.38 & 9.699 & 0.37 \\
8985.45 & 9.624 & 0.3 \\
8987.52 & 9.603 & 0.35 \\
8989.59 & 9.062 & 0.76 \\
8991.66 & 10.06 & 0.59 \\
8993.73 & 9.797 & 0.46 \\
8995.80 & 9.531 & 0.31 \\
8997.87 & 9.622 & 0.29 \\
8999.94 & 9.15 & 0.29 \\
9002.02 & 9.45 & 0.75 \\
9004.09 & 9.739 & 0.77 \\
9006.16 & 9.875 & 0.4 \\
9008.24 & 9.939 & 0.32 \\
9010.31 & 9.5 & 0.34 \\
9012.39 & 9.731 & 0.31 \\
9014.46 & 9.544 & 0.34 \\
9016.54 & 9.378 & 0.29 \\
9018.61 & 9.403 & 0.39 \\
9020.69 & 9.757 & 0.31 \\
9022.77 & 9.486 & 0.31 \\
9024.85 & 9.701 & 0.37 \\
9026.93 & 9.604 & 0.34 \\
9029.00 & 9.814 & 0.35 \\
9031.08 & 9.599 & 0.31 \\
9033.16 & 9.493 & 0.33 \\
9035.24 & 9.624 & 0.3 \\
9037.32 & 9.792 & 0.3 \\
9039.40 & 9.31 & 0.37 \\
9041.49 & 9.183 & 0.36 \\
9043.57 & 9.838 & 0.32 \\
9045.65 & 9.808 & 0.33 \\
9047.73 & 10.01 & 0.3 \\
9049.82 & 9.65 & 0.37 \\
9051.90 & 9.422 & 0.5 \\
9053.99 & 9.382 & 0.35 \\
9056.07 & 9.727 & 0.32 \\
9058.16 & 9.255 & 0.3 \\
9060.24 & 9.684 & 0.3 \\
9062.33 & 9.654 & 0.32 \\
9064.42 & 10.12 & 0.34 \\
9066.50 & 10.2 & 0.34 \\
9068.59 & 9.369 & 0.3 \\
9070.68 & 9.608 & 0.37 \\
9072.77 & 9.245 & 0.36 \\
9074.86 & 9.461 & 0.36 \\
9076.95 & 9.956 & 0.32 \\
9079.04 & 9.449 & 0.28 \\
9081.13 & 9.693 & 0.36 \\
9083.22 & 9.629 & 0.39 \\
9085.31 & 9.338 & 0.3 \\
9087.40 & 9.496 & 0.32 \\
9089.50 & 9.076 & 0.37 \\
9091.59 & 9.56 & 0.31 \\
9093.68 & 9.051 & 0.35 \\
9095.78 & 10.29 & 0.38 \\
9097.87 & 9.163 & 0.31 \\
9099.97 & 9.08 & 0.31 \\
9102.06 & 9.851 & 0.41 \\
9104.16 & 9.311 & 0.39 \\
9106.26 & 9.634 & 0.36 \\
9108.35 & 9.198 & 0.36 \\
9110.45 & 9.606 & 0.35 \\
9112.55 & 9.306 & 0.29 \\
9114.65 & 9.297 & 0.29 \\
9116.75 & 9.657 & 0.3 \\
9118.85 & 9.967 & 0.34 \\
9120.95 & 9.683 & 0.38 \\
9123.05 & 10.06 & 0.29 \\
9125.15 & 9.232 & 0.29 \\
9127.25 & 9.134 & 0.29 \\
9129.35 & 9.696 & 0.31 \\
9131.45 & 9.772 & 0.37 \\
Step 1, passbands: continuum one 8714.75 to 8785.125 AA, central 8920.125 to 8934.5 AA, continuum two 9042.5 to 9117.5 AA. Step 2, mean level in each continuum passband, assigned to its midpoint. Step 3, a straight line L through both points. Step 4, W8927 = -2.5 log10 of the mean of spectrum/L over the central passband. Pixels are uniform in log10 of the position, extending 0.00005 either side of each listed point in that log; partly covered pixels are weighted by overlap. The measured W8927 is 0.07 mag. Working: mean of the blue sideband 9.28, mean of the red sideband 9.56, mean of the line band 8.83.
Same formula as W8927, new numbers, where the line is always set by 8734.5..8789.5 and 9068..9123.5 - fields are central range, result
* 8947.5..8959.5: 0.038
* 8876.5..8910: 0.038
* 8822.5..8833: 0.032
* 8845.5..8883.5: 0.007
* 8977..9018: -0.014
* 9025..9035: -0.018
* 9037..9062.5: -0.010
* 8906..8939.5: 0.040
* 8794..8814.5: -0.015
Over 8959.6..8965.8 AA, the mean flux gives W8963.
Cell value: 9.22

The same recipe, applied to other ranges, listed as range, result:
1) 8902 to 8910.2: 9.17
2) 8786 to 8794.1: 9.46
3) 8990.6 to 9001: 9.63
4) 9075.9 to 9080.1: 9.7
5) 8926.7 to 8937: 9.04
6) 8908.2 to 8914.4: 9.41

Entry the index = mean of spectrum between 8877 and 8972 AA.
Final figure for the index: 9.13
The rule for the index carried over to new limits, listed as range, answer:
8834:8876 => 9.41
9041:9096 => 9.59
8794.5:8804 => 9.69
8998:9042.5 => 9.57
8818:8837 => 9.35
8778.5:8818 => 9.41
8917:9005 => 9.29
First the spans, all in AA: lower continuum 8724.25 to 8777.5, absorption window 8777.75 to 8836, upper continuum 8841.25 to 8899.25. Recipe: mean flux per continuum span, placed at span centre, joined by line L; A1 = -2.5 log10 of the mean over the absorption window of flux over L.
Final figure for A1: -0.01 mag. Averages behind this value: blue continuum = 9.34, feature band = 9.38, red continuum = 9.23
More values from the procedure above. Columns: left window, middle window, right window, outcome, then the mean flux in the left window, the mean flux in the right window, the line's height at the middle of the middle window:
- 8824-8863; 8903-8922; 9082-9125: 0.038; 9.46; 9.51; 9.47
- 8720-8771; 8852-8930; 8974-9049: 0.040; 9.28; 9.6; 9.46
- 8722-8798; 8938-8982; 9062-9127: 0.019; 9.35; 9.55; 9.47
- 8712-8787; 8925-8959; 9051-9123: 0.042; 9.3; 9.55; 9.44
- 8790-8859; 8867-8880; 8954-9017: 0.038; 9.47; 9.51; 9.48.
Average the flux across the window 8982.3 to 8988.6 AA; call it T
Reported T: 9.63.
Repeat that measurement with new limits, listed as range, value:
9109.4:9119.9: 9.56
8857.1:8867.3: 9.34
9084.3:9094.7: 9.31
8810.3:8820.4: 9.27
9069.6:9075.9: 9.43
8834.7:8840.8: 9.94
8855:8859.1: 9.41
